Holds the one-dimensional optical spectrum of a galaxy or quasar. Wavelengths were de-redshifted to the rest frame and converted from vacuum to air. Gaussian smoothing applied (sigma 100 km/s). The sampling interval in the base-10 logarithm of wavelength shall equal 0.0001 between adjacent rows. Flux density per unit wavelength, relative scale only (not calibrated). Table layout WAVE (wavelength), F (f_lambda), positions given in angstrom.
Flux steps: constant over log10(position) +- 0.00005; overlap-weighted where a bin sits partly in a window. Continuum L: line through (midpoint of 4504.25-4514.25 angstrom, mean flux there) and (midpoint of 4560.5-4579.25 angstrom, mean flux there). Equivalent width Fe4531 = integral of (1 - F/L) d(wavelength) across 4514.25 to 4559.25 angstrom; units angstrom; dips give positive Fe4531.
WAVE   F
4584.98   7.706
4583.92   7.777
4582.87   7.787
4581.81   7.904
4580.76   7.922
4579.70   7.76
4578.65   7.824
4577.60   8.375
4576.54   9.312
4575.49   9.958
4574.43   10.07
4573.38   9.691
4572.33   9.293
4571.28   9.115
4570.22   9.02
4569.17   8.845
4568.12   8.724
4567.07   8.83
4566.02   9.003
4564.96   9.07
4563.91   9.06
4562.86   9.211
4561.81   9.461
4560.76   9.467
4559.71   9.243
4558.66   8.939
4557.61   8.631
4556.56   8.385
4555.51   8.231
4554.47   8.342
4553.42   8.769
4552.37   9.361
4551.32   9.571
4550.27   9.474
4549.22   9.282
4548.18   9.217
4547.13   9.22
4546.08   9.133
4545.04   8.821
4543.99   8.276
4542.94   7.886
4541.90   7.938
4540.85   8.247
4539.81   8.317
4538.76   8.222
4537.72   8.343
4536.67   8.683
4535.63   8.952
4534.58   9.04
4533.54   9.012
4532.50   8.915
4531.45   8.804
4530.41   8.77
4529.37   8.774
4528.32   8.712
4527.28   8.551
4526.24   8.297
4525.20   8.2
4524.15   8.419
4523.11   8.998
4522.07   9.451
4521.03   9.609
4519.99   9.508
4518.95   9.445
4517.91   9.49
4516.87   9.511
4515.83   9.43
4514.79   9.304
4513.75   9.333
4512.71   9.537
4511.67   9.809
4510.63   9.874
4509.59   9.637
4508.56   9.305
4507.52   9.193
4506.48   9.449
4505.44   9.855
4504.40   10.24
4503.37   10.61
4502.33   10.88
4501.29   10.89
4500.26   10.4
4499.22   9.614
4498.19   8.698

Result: 2.5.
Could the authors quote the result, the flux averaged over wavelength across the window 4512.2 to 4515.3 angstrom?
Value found 9.39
